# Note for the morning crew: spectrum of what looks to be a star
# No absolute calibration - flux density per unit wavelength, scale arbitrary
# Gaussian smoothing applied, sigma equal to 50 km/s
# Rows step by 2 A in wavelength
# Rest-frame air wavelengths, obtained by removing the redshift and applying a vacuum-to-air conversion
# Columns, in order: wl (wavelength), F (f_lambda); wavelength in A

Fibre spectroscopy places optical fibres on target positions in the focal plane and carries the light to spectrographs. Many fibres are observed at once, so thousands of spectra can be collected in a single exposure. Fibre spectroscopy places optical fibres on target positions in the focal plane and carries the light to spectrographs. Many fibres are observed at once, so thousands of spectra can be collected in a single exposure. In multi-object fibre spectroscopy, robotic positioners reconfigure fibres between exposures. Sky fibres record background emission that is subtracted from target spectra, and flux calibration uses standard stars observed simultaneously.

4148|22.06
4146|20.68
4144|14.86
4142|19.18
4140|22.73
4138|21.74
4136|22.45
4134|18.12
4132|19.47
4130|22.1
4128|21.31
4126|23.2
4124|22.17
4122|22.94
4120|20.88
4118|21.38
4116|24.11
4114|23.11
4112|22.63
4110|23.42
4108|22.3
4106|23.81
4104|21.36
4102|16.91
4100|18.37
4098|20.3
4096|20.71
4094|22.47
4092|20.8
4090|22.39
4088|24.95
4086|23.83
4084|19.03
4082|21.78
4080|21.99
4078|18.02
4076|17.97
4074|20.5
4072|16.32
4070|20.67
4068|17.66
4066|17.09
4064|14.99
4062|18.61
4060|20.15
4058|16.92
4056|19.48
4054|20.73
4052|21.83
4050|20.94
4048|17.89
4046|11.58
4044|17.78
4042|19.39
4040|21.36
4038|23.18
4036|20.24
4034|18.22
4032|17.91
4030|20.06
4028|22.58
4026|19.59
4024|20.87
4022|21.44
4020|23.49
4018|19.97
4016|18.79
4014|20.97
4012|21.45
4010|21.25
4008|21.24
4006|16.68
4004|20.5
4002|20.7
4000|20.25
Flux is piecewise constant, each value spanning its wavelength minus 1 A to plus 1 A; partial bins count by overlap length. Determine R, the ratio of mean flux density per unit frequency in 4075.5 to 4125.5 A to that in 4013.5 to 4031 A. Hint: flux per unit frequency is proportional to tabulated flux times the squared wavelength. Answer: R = 1.07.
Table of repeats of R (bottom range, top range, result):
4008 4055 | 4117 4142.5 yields 1.12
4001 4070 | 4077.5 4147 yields 1.13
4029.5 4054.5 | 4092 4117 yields 1.16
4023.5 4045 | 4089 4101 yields 1.07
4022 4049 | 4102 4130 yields 1.20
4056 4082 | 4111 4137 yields 1.21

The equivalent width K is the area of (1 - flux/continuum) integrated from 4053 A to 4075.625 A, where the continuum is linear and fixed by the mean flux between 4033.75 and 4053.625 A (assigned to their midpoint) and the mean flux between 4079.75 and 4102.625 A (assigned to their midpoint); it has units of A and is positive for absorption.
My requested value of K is 1.88 A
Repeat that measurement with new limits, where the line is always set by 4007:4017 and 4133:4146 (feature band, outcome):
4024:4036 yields 0.5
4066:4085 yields 1.0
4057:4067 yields 1.4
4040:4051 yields 1.4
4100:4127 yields -2.6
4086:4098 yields -1.2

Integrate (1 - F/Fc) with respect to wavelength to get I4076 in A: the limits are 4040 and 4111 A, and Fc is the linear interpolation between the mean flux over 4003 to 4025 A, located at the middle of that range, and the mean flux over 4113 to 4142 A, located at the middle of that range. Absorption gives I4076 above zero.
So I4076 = 4.7 A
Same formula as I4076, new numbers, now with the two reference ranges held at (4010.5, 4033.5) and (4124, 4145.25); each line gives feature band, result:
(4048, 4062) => 0.58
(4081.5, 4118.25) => -2.11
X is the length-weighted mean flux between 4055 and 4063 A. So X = 18.8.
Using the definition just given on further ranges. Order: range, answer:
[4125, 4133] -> 21.5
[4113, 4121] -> 22.4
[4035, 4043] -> 21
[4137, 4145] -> 19.6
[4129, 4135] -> 19.9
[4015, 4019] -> 19.4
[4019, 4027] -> 21.3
